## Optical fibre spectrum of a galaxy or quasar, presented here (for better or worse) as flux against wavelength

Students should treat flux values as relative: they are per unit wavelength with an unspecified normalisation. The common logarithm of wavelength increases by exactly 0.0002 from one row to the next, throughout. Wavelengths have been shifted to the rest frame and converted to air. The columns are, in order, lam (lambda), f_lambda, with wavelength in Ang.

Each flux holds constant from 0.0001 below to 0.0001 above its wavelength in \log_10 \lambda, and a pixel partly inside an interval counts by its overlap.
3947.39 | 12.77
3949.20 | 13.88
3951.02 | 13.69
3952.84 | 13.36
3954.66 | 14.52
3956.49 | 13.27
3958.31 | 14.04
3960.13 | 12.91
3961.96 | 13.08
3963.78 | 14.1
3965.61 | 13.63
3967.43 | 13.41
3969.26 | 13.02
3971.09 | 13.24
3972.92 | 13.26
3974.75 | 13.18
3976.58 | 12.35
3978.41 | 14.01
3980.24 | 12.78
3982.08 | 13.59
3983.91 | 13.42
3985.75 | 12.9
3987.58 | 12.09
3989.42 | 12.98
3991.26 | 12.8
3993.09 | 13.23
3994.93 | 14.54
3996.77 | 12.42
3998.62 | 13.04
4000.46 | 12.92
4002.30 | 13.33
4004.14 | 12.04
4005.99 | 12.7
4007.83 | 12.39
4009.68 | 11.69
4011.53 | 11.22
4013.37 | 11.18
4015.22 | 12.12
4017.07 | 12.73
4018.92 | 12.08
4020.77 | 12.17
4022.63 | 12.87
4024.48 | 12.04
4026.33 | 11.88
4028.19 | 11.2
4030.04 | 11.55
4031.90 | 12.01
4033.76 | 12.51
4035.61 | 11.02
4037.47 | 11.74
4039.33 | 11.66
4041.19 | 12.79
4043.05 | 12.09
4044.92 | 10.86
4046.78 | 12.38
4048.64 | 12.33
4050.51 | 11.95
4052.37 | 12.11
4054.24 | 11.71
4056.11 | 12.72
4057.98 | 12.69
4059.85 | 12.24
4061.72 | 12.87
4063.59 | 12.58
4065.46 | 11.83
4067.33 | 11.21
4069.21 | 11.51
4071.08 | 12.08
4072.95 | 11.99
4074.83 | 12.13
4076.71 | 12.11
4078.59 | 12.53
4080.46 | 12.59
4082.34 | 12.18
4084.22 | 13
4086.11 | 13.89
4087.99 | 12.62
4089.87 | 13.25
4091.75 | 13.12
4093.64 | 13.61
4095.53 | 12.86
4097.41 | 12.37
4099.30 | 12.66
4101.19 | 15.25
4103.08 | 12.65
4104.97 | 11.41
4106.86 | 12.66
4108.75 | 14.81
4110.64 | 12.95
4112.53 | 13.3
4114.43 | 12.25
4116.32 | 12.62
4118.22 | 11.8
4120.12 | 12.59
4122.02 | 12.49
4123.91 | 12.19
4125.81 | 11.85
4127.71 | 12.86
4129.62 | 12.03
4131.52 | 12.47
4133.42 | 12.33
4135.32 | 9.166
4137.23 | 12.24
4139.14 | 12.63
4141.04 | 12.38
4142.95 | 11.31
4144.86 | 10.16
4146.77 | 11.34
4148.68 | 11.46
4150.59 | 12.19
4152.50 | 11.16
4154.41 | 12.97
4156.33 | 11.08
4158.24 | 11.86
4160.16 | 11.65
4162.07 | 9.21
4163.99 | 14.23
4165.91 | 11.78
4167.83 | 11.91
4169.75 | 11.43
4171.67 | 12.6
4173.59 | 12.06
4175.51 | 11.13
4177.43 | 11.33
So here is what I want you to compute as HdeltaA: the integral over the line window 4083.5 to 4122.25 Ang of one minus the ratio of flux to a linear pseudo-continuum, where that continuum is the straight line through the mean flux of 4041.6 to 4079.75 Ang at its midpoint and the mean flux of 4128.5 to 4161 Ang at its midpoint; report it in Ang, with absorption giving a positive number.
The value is -3.5 Ang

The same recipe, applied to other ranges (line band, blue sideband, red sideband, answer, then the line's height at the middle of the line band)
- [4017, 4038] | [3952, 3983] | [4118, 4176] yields 1.5 Ang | 12.9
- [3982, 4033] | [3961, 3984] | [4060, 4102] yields 2.5 Ang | 13.1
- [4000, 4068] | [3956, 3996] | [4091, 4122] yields 5.3 Ang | 13.1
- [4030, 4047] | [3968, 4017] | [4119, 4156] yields 0.9 Ang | 12.5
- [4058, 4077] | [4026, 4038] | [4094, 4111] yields 0.5 Ang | 12.4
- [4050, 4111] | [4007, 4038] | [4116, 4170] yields -3.8 Ang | 11.9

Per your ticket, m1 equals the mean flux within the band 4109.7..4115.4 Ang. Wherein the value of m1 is 12.8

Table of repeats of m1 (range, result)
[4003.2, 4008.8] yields 12.4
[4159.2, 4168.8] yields 11.8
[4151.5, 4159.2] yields 11.8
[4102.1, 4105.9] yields 12.1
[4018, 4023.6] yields 12.4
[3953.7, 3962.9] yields 13.6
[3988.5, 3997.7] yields 13.2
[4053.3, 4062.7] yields 12.4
